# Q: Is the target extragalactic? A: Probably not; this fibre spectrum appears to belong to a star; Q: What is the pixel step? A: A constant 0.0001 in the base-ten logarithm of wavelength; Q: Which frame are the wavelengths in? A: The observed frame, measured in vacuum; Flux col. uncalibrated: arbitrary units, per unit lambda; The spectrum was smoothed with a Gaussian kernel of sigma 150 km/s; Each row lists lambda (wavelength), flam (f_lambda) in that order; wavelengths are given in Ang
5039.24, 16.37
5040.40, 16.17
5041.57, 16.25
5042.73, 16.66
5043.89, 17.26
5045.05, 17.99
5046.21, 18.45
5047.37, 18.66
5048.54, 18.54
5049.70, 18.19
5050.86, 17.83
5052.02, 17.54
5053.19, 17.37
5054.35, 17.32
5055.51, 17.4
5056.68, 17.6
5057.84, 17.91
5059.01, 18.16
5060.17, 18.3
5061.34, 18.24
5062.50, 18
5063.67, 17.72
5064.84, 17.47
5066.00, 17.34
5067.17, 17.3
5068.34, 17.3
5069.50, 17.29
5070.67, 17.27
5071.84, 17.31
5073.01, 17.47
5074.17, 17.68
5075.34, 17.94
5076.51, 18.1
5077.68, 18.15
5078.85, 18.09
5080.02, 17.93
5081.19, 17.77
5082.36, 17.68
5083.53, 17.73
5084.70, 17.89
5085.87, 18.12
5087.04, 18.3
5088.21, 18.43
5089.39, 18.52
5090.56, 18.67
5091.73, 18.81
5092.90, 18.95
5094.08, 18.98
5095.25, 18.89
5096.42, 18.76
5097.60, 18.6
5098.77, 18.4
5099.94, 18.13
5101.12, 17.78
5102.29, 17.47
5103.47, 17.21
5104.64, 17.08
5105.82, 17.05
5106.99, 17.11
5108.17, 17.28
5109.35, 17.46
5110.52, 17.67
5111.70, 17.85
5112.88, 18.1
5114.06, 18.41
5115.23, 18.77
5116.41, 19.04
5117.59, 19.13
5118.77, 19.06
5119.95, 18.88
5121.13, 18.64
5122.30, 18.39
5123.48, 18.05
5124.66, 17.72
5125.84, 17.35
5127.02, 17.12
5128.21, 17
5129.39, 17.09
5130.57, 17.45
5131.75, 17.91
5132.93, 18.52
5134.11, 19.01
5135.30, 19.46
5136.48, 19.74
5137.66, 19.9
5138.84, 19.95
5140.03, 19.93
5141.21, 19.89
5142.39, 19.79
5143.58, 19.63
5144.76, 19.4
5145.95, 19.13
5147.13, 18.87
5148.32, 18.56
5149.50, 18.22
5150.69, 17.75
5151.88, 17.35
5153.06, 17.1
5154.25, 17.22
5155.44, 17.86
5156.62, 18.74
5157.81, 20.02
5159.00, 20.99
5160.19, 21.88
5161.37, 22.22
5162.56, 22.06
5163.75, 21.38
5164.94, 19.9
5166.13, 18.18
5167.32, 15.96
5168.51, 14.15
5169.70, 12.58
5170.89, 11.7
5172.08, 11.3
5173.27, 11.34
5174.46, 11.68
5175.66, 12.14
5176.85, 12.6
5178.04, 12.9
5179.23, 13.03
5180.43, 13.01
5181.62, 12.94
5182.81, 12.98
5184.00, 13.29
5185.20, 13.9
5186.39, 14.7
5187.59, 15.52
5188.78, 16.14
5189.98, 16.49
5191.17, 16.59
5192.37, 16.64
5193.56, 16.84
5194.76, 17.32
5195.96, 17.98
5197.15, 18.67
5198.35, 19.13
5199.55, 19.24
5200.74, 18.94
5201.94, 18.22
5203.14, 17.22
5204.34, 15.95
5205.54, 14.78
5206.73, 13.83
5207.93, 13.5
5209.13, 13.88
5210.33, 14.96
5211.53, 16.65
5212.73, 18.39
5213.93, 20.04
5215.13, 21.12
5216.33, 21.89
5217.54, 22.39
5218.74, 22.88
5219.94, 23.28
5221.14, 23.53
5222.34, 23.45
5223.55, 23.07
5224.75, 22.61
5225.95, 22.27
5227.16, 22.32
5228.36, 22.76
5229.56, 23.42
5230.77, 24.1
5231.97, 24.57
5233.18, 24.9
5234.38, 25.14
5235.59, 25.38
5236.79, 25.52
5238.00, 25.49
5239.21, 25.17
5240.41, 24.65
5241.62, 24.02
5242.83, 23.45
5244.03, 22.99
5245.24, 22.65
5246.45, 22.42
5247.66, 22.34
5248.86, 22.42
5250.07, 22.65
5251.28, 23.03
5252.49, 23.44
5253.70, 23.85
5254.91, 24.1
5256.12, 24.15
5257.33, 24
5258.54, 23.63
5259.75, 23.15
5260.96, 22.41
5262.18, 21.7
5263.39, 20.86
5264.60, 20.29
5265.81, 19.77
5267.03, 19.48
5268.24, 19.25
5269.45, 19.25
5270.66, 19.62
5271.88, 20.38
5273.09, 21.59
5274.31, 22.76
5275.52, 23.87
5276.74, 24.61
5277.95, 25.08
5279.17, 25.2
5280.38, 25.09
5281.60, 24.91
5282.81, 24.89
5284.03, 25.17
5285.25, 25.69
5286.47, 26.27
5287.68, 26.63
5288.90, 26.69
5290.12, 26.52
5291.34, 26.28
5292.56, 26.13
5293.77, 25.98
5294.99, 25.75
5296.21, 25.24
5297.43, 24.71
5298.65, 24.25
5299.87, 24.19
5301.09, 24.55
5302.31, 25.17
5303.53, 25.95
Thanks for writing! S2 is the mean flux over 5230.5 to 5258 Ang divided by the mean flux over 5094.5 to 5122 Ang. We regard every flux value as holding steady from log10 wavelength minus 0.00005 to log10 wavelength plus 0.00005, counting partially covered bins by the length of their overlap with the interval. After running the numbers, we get 1.32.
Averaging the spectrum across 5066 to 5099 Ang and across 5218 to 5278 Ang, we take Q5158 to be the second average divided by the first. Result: 1.27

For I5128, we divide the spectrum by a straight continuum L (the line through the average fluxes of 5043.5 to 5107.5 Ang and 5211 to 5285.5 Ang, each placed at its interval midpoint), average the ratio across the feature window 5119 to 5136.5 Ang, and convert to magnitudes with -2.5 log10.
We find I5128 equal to 0.08 mag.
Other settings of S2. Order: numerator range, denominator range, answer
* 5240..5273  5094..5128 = 1.23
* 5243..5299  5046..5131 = 1.31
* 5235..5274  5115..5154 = 1.22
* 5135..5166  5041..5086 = 1.10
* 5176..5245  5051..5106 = 1.07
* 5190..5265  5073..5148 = 1.16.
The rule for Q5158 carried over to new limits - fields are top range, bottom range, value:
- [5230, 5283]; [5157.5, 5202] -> 1.43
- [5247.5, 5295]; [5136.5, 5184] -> 1.38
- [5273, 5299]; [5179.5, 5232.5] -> 1.37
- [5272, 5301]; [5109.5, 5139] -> 1.36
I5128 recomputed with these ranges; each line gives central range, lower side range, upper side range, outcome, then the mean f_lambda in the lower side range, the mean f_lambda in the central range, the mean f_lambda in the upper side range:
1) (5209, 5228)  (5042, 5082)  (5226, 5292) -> 0.07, 17.7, 21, 23.5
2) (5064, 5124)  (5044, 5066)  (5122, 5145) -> 0.01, 17.9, 18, 18.7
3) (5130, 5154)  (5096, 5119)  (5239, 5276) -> 0.01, 18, 18.9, 22.3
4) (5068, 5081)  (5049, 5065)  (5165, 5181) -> -0.04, 17.8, 17.7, 13.3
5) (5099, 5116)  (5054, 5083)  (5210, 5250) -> 0.07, 17.7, 17.7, 22.8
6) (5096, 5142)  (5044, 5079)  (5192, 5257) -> 0.04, 17.8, 18.3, 21.2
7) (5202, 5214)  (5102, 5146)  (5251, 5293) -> 0.32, 18.4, 15.8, 23.4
